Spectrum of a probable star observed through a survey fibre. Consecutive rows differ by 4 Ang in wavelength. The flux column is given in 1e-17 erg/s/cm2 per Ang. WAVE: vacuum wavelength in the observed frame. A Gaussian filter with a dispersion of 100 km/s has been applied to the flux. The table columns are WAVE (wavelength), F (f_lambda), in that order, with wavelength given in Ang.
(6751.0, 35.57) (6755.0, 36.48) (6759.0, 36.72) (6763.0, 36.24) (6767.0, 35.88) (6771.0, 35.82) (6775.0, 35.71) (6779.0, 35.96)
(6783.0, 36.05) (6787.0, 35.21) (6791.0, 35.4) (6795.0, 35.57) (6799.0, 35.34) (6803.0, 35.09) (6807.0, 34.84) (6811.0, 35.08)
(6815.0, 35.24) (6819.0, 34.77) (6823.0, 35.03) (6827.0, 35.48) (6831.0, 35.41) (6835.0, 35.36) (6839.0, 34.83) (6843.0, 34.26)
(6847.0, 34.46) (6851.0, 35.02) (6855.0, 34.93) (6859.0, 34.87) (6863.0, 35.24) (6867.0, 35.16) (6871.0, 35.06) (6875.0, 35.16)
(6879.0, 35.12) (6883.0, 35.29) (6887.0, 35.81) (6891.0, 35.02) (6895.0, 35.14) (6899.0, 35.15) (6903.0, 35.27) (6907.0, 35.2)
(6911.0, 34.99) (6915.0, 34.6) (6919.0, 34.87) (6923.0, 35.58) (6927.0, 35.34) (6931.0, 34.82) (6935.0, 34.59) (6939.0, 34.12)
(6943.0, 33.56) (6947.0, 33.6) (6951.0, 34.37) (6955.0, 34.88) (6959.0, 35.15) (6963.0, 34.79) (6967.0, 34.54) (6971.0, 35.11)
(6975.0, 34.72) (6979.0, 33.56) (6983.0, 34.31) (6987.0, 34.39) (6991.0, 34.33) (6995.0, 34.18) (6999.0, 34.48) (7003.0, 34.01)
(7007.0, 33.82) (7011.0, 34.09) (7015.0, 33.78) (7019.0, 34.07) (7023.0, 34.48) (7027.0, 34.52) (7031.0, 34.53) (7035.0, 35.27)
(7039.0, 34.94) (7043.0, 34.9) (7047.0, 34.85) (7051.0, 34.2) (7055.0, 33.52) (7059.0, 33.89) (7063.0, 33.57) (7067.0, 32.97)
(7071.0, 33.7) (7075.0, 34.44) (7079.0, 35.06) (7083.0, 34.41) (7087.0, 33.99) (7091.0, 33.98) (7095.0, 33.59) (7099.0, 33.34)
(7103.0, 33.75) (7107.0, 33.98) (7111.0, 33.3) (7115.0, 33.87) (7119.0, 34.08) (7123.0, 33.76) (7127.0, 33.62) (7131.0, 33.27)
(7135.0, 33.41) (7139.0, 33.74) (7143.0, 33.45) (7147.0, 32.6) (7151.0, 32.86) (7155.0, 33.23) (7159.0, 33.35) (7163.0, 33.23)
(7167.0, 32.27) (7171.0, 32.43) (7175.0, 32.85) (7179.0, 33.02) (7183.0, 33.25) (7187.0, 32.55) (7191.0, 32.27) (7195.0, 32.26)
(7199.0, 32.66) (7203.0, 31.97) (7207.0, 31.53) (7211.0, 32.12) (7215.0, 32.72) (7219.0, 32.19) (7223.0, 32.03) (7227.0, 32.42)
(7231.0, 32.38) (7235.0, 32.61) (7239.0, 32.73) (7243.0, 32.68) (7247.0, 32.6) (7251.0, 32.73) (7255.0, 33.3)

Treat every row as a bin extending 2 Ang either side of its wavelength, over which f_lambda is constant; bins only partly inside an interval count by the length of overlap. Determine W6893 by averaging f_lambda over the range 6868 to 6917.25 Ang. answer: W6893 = 35.1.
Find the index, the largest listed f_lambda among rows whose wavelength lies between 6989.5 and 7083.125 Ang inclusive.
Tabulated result 35.27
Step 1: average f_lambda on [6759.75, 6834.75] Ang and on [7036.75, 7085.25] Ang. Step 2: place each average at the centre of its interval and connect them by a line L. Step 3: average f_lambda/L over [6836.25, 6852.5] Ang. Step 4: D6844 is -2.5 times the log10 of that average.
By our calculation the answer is 0.02 mag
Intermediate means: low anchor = 35.5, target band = 34.7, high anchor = 34.2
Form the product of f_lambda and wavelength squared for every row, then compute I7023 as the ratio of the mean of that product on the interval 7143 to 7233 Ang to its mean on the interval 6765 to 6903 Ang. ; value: 1.02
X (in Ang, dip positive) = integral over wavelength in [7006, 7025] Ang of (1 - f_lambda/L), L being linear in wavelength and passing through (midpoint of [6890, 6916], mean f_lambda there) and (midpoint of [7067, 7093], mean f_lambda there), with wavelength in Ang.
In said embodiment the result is 0.24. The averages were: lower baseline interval 35.1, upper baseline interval 34.2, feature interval 34.1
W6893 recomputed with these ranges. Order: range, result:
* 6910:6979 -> 34.6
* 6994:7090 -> 34.2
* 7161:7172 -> 32.7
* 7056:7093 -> 34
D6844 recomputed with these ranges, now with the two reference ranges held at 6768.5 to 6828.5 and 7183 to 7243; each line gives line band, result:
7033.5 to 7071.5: -0.021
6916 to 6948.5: -0.005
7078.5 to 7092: -0.033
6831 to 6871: 0.002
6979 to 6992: -0.007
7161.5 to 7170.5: 0.001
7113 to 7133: -0.023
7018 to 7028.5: -0.020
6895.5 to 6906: -0.018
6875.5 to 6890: -0.018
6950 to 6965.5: -0.019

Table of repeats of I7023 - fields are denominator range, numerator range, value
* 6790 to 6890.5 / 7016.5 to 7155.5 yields 1.04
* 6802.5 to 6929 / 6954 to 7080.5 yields 1.02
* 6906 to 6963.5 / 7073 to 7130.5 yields 1.03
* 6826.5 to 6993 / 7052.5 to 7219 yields 1.02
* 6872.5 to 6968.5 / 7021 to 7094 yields 1.02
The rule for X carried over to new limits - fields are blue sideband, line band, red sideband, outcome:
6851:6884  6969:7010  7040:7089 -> 0.3 Ang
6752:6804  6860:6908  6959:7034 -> -0.1 Ang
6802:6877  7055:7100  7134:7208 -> -0.6 Ang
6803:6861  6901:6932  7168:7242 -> -0.6 Ang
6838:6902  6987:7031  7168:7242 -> -0.3 Ang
